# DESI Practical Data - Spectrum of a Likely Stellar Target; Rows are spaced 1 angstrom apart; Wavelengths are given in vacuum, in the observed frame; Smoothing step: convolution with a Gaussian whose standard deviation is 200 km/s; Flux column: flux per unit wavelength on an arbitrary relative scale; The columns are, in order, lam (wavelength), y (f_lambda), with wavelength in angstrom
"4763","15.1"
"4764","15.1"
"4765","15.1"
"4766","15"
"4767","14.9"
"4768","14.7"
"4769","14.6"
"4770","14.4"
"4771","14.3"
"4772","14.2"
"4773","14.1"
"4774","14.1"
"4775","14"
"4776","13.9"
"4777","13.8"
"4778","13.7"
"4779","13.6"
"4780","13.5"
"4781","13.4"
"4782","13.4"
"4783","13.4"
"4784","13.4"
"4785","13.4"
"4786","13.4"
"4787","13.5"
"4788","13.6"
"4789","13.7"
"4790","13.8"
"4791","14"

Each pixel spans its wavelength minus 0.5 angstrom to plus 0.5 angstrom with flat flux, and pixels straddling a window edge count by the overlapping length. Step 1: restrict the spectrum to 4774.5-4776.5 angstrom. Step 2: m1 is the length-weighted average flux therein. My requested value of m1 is 13.9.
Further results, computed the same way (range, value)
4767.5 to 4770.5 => 14.6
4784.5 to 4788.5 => 13.5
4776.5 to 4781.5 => 13.6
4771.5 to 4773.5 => 14.1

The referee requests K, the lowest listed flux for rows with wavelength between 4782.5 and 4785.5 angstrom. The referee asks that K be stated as 13.4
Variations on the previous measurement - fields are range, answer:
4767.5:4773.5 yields 14.1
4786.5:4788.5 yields 13.5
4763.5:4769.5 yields 14.6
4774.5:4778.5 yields 13.7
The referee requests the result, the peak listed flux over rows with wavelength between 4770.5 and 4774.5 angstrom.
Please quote 14.3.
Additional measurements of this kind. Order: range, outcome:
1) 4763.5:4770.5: 15.1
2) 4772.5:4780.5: 14.1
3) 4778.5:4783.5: 13.6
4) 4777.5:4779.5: 13.7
